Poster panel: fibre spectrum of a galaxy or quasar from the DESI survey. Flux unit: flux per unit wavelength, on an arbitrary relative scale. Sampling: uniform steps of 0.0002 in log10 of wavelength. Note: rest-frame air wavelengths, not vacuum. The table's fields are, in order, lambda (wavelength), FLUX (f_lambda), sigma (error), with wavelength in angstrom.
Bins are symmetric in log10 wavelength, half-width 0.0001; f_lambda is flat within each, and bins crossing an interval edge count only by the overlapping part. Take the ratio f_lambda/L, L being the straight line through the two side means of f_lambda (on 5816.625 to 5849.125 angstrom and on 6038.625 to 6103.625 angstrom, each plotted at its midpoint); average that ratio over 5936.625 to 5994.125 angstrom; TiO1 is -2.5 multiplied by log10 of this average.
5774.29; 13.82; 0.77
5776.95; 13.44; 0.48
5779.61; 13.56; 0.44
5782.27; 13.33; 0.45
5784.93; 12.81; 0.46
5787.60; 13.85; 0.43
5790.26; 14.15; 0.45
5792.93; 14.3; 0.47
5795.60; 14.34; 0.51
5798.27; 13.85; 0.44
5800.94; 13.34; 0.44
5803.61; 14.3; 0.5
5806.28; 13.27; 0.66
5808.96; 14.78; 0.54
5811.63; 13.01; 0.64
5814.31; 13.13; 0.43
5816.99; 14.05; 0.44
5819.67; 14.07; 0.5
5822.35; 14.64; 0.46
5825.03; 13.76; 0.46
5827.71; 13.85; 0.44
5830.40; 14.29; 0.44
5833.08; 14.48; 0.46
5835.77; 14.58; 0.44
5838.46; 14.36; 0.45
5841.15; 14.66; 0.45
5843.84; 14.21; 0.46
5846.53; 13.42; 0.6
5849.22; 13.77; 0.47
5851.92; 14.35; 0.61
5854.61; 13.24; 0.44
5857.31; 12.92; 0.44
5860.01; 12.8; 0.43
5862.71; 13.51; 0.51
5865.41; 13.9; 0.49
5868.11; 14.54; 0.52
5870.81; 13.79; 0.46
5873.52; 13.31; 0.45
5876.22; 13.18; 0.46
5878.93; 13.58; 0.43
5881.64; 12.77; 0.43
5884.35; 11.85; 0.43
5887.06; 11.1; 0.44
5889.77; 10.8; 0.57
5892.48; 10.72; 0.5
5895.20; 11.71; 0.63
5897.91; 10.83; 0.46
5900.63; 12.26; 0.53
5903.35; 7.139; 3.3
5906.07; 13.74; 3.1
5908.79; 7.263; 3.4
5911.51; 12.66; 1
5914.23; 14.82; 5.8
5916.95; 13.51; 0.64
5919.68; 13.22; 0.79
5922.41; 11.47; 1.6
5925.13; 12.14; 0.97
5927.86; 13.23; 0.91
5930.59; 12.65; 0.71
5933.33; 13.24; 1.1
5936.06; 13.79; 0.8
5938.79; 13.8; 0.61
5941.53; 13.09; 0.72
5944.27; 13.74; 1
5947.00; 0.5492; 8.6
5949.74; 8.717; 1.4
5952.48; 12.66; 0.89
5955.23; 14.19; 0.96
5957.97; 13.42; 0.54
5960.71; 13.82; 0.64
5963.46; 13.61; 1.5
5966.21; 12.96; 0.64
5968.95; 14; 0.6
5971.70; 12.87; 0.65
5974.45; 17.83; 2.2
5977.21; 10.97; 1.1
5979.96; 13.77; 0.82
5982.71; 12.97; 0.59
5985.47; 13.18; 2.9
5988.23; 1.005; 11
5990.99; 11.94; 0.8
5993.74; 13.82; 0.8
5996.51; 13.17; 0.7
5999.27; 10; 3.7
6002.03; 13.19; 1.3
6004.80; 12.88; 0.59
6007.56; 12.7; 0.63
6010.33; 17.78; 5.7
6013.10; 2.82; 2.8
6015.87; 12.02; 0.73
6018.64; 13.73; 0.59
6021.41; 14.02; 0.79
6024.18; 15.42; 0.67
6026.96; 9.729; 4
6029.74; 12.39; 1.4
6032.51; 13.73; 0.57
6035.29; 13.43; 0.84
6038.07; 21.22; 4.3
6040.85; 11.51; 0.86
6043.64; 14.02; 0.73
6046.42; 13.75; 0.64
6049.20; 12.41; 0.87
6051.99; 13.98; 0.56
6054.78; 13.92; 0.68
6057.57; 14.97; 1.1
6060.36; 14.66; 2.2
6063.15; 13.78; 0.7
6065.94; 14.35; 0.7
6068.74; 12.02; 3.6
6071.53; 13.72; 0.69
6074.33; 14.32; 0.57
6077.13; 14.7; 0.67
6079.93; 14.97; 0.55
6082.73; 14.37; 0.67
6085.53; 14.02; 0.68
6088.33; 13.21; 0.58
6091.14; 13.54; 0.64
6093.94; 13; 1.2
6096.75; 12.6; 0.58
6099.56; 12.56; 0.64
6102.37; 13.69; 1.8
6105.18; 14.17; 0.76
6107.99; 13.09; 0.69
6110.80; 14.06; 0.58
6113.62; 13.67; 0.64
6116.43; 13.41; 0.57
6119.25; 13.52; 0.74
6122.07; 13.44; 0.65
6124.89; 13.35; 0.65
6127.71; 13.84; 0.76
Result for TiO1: 0.16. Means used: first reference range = 14.2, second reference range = 13.8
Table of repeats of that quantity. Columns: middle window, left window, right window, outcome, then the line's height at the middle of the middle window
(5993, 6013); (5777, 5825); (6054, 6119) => 0.09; 13.8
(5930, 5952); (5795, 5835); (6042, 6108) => 0.23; 13.9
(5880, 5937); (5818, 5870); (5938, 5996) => 0.09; 13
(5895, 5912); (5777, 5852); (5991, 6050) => 0.26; 13.5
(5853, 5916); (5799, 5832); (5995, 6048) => 0.11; 13.6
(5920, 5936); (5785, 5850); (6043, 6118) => 0.10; 13.9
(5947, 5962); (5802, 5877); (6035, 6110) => 0.21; 13.9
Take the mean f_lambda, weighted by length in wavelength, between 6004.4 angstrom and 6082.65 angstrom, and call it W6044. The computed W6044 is 13.6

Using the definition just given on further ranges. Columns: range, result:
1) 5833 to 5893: 13.3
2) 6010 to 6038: 12.7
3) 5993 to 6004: 12.5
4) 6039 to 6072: 13.7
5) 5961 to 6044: 12.8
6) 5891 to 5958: 11.7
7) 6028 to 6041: 14.6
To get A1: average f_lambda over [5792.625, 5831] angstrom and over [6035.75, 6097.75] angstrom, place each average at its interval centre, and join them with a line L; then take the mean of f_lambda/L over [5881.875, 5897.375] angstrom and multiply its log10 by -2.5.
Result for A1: 0.23 mag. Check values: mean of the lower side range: 13.9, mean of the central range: 11.3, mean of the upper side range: 14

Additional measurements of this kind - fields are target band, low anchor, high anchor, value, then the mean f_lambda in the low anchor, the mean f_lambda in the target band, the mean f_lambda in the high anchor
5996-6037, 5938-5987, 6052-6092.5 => 0.063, 12.5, 12.5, 14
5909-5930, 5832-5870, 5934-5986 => 0.035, 13.9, 12.7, 12.6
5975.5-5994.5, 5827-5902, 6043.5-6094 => 0.218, 13.2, 11.1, 13.9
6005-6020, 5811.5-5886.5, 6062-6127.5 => 0.150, 13.7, 11.9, 13.6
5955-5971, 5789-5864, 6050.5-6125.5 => 0.017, 13.9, 13.6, 13.7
